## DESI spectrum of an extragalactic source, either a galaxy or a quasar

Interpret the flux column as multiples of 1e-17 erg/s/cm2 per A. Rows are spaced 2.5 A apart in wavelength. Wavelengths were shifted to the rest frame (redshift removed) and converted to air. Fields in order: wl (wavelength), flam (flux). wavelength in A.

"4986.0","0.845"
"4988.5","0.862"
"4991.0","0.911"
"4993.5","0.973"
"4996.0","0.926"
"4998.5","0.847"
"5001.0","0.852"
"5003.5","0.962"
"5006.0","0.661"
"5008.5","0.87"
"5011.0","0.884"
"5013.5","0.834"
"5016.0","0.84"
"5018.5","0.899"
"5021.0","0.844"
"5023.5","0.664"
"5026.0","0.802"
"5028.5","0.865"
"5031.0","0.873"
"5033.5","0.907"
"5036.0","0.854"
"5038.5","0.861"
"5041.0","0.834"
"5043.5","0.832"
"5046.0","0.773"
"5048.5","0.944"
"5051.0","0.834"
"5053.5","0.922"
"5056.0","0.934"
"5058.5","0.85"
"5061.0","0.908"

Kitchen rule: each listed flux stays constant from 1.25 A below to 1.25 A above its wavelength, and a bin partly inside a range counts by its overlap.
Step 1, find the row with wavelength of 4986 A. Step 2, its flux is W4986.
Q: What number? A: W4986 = 0.845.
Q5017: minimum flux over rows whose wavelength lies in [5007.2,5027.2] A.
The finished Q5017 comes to 0.664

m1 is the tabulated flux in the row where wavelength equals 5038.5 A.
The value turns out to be 0.861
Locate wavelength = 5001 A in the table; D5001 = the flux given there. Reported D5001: 0.852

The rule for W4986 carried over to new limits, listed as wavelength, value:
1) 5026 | 0.802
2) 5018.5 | 0.899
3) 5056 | 0.934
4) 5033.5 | 0.907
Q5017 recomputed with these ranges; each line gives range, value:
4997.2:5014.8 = 0.661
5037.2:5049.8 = 0.773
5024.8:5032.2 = 0.802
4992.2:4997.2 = 0.926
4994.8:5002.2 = 0.847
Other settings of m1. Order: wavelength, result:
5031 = 0.873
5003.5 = 0.962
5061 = 0.908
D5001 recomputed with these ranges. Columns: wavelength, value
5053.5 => 0.922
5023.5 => 0.664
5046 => 0.773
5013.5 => 0.834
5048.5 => 0.944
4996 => 0.926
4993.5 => 0.973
